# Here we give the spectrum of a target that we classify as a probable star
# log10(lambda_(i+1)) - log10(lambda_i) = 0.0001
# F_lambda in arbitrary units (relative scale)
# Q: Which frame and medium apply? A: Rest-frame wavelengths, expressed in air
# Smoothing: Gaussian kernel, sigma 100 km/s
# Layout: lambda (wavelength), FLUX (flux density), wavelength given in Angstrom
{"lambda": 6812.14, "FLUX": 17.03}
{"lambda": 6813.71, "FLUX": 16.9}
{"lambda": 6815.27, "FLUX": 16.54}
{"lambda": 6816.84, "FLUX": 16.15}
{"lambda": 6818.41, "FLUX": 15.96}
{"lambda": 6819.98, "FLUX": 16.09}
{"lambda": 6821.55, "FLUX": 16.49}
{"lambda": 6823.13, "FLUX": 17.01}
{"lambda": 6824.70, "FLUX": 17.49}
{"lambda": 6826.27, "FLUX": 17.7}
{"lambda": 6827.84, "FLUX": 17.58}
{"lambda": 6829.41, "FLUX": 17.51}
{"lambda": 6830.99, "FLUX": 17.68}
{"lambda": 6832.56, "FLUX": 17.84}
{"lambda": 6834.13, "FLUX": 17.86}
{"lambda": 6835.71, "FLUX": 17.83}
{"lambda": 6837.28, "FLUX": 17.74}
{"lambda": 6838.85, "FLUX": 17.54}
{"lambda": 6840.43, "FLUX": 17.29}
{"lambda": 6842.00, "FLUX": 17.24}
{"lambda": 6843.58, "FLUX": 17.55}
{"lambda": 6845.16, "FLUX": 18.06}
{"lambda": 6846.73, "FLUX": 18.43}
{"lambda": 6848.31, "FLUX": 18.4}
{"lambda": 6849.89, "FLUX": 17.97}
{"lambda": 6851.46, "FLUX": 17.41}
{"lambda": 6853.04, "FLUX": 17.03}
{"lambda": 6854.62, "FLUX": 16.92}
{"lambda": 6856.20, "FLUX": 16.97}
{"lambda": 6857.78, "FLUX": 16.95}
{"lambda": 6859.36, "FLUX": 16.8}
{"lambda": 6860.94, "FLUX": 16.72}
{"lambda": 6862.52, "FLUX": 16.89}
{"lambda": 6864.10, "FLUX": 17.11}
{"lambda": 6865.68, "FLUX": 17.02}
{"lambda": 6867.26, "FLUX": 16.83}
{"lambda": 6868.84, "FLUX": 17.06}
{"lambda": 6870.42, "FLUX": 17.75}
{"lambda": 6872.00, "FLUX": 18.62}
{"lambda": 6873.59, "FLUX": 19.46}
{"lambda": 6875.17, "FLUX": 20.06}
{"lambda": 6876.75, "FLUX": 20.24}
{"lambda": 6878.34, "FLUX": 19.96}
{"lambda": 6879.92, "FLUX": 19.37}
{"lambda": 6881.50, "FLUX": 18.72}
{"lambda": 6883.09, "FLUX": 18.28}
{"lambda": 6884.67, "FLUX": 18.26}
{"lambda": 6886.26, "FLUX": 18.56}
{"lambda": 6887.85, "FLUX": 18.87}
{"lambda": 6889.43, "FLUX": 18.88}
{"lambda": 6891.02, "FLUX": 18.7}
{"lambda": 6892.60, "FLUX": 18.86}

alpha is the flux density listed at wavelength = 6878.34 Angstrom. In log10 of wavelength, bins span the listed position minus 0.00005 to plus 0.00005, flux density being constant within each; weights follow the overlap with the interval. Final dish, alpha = 19.96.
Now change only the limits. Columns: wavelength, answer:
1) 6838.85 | 17.54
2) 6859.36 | 16.8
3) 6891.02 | 18.7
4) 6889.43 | 18.88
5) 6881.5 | 18.72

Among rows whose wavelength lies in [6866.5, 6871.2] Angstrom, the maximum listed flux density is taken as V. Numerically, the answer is 17.75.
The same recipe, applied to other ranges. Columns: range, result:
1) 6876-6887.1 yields 20.24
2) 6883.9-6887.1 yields 18.56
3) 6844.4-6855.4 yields 18.43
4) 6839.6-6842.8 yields 17.29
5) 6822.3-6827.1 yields 17.7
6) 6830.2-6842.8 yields 17.86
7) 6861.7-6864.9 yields 17.11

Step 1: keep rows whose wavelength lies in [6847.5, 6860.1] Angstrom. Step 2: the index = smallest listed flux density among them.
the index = 16.8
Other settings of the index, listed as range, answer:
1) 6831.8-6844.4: 17.24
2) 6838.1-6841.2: 17.29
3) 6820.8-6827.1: 16.49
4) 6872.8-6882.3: 18.72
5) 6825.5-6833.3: 17.51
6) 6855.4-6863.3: 16.72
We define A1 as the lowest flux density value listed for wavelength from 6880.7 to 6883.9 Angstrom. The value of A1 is 18.28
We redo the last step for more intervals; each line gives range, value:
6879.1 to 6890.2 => 18.26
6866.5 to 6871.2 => 16.83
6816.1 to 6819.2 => 15.96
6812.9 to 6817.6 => 16.15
